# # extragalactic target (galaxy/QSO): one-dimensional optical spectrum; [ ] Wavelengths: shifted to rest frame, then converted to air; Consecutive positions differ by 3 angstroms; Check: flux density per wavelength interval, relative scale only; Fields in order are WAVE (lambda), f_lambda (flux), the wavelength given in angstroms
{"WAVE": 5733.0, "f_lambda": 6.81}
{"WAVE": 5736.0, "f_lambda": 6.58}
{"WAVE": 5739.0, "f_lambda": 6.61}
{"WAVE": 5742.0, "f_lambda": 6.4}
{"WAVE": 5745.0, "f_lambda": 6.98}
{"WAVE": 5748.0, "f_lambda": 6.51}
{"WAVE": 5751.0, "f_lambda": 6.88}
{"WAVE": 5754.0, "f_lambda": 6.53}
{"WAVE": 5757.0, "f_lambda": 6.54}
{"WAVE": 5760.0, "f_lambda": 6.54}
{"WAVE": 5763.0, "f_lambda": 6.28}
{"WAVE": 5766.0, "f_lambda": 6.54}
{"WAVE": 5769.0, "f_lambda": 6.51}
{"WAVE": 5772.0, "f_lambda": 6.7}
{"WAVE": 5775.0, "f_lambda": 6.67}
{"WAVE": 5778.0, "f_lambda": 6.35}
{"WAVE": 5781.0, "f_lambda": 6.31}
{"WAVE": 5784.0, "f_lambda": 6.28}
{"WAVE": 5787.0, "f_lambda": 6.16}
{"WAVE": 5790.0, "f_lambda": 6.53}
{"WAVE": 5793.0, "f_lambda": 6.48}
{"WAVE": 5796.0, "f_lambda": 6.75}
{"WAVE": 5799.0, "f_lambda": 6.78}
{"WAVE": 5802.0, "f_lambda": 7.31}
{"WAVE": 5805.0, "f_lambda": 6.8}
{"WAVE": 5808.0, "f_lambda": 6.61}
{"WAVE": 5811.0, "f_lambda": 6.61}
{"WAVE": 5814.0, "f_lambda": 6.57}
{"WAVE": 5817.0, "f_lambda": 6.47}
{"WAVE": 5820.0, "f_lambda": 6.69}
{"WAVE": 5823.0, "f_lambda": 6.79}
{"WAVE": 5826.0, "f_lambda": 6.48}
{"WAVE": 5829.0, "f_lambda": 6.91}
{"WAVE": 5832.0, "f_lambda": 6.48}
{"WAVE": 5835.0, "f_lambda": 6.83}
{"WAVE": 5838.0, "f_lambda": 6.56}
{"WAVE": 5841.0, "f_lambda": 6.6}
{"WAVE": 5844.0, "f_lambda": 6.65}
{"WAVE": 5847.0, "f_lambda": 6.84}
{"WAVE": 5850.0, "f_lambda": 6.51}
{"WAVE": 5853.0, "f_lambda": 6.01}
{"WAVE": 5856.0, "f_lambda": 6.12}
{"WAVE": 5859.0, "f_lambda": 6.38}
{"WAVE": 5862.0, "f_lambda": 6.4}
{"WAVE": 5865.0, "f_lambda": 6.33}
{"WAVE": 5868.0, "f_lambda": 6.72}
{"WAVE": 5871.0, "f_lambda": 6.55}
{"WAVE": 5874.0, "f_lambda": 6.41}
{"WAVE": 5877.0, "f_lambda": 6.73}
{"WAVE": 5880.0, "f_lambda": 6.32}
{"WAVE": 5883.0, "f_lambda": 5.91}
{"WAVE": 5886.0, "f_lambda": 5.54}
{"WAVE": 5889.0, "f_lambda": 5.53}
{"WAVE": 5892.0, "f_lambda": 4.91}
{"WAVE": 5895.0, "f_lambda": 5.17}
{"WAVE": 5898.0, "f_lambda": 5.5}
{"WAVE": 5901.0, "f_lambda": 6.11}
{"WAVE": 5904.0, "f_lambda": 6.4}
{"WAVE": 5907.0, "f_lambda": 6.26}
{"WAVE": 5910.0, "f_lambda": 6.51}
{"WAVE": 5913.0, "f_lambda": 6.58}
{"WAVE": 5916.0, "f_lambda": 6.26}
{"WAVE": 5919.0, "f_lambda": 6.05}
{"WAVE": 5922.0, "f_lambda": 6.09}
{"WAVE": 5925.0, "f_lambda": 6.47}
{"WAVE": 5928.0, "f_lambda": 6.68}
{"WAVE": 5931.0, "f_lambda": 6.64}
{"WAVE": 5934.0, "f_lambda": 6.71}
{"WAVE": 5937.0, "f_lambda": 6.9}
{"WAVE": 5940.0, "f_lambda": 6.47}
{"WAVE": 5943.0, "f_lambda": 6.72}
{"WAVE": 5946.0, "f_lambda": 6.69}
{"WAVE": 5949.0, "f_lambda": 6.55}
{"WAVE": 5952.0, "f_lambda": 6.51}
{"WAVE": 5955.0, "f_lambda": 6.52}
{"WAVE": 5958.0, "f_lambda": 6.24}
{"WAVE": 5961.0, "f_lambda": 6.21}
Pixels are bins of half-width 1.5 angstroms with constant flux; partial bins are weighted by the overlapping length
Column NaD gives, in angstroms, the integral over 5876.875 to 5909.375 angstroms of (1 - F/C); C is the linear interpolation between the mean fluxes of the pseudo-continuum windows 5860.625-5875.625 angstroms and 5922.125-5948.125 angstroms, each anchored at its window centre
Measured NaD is 3.5 angstroms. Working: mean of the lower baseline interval 6.48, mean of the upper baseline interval 6.63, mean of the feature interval 5.83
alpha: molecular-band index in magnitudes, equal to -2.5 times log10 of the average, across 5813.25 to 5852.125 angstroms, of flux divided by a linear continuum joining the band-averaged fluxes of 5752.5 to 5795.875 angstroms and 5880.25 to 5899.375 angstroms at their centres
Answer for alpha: -0.12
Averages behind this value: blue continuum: 6.47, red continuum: 5.48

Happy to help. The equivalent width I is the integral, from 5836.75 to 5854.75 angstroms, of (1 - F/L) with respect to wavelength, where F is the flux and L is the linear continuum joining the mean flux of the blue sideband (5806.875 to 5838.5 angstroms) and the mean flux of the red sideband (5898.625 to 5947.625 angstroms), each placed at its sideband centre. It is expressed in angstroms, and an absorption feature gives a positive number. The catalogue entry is 0.2 angstroms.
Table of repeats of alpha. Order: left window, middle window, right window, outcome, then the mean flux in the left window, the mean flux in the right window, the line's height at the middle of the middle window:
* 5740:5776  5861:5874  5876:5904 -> -0.10 mag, 6.59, 5.76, 5.9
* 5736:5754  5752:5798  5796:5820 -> 0.03 mag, 6.66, 6.73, 6.69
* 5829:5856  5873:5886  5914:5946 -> 0.05 mag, 6.56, 6.51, 6.54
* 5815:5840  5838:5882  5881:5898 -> -0.08 mag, 6.65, 5.45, 6.02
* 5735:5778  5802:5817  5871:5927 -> -0.05 mag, 6.58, 6.06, 6.39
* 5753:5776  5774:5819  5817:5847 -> 0.00 mag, 6.54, 6.66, 6.6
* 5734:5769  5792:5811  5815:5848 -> -0.02 mag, 6.58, 6.66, 6.63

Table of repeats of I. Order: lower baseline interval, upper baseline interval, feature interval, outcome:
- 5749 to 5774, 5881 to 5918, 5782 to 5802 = -0.4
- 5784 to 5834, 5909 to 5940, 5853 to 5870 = 0.5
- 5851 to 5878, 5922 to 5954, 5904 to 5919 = 0.4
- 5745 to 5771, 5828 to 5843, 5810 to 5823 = 0.1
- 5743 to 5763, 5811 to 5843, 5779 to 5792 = 0.6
